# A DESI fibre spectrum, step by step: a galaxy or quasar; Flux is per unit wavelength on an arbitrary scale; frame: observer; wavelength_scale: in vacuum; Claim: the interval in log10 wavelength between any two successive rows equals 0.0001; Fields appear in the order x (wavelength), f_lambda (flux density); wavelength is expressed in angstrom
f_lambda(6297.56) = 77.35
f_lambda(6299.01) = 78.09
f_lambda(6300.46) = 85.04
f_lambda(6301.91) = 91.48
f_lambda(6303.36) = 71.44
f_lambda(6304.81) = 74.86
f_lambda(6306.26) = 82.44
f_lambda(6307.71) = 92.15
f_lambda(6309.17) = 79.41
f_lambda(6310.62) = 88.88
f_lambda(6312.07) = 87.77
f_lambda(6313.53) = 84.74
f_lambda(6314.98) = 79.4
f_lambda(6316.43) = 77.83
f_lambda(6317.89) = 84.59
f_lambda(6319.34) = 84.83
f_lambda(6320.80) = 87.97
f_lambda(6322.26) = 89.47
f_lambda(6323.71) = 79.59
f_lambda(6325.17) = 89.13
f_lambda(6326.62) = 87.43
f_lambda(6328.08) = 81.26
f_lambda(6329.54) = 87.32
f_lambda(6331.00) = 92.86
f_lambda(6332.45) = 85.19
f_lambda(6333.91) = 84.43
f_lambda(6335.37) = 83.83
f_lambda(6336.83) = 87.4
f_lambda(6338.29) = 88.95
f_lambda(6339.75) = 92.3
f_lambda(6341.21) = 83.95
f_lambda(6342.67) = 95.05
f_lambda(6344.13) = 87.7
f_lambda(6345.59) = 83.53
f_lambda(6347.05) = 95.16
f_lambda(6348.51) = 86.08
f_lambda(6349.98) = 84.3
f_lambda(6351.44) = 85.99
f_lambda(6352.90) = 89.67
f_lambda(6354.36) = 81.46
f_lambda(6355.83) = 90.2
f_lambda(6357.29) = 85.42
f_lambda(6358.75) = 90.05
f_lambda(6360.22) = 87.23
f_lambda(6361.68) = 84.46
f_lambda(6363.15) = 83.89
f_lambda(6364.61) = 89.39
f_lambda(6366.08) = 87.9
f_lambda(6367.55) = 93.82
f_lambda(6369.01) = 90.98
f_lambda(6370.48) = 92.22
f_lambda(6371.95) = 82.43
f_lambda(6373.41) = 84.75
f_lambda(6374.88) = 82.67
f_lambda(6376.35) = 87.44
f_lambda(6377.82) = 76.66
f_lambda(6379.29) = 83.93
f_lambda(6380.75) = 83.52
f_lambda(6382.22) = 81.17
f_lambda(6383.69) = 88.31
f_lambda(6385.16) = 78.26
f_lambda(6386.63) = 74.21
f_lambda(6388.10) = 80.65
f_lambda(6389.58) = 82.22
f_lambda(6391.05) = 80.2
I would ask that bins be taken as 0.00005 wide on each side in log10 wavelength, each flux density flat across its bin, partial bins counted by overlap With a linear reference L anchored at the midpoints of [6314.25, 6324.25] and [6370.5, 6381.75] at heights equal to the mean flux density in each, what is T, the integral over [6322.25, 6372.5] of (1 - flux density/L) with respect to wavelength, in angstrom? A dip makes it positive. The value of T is -2.32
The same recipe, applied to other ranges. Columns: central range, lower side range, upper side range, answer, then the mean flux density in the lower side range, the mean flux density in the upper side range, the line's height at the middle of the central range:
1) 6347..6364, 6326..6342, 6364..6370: 0.5 angstrom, 86.8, 90.5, 89.2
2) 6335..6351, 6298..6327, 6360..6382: -0.6 angstrom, 83.7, 86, 84.9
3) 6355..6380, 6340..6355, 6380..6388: -0.8 angstrom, 87.5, 81.2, 84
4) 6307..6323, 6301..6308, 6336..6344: -0.2 angstrom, 82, 89.3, 84.2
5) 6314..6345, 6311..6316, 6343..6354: -0.2 angstrom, 84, 87.6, 85.7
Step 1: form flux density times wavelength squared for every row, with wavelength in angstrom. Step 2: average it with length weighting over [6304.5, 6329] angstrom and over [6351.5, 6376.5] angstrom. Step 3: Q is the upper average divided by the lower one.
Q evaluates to 1.05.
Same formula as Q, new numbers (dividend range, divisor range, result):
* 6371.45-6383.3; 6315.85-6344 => 0.97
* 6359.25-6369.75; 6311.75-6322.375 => 1.06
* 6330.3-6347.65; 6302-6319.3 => 1.08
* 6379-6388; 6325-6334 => 0.95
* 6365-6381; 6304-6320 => 1.05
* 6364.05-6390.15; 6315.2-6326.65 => 1.01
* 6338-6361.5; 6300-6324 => 1.06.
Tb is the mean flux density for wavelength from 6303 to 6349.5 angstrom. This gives 85.6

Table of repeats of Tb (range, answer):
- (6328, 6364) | 87.2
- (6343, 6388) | 85.8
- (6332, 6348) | 88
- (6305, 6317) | 83.8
